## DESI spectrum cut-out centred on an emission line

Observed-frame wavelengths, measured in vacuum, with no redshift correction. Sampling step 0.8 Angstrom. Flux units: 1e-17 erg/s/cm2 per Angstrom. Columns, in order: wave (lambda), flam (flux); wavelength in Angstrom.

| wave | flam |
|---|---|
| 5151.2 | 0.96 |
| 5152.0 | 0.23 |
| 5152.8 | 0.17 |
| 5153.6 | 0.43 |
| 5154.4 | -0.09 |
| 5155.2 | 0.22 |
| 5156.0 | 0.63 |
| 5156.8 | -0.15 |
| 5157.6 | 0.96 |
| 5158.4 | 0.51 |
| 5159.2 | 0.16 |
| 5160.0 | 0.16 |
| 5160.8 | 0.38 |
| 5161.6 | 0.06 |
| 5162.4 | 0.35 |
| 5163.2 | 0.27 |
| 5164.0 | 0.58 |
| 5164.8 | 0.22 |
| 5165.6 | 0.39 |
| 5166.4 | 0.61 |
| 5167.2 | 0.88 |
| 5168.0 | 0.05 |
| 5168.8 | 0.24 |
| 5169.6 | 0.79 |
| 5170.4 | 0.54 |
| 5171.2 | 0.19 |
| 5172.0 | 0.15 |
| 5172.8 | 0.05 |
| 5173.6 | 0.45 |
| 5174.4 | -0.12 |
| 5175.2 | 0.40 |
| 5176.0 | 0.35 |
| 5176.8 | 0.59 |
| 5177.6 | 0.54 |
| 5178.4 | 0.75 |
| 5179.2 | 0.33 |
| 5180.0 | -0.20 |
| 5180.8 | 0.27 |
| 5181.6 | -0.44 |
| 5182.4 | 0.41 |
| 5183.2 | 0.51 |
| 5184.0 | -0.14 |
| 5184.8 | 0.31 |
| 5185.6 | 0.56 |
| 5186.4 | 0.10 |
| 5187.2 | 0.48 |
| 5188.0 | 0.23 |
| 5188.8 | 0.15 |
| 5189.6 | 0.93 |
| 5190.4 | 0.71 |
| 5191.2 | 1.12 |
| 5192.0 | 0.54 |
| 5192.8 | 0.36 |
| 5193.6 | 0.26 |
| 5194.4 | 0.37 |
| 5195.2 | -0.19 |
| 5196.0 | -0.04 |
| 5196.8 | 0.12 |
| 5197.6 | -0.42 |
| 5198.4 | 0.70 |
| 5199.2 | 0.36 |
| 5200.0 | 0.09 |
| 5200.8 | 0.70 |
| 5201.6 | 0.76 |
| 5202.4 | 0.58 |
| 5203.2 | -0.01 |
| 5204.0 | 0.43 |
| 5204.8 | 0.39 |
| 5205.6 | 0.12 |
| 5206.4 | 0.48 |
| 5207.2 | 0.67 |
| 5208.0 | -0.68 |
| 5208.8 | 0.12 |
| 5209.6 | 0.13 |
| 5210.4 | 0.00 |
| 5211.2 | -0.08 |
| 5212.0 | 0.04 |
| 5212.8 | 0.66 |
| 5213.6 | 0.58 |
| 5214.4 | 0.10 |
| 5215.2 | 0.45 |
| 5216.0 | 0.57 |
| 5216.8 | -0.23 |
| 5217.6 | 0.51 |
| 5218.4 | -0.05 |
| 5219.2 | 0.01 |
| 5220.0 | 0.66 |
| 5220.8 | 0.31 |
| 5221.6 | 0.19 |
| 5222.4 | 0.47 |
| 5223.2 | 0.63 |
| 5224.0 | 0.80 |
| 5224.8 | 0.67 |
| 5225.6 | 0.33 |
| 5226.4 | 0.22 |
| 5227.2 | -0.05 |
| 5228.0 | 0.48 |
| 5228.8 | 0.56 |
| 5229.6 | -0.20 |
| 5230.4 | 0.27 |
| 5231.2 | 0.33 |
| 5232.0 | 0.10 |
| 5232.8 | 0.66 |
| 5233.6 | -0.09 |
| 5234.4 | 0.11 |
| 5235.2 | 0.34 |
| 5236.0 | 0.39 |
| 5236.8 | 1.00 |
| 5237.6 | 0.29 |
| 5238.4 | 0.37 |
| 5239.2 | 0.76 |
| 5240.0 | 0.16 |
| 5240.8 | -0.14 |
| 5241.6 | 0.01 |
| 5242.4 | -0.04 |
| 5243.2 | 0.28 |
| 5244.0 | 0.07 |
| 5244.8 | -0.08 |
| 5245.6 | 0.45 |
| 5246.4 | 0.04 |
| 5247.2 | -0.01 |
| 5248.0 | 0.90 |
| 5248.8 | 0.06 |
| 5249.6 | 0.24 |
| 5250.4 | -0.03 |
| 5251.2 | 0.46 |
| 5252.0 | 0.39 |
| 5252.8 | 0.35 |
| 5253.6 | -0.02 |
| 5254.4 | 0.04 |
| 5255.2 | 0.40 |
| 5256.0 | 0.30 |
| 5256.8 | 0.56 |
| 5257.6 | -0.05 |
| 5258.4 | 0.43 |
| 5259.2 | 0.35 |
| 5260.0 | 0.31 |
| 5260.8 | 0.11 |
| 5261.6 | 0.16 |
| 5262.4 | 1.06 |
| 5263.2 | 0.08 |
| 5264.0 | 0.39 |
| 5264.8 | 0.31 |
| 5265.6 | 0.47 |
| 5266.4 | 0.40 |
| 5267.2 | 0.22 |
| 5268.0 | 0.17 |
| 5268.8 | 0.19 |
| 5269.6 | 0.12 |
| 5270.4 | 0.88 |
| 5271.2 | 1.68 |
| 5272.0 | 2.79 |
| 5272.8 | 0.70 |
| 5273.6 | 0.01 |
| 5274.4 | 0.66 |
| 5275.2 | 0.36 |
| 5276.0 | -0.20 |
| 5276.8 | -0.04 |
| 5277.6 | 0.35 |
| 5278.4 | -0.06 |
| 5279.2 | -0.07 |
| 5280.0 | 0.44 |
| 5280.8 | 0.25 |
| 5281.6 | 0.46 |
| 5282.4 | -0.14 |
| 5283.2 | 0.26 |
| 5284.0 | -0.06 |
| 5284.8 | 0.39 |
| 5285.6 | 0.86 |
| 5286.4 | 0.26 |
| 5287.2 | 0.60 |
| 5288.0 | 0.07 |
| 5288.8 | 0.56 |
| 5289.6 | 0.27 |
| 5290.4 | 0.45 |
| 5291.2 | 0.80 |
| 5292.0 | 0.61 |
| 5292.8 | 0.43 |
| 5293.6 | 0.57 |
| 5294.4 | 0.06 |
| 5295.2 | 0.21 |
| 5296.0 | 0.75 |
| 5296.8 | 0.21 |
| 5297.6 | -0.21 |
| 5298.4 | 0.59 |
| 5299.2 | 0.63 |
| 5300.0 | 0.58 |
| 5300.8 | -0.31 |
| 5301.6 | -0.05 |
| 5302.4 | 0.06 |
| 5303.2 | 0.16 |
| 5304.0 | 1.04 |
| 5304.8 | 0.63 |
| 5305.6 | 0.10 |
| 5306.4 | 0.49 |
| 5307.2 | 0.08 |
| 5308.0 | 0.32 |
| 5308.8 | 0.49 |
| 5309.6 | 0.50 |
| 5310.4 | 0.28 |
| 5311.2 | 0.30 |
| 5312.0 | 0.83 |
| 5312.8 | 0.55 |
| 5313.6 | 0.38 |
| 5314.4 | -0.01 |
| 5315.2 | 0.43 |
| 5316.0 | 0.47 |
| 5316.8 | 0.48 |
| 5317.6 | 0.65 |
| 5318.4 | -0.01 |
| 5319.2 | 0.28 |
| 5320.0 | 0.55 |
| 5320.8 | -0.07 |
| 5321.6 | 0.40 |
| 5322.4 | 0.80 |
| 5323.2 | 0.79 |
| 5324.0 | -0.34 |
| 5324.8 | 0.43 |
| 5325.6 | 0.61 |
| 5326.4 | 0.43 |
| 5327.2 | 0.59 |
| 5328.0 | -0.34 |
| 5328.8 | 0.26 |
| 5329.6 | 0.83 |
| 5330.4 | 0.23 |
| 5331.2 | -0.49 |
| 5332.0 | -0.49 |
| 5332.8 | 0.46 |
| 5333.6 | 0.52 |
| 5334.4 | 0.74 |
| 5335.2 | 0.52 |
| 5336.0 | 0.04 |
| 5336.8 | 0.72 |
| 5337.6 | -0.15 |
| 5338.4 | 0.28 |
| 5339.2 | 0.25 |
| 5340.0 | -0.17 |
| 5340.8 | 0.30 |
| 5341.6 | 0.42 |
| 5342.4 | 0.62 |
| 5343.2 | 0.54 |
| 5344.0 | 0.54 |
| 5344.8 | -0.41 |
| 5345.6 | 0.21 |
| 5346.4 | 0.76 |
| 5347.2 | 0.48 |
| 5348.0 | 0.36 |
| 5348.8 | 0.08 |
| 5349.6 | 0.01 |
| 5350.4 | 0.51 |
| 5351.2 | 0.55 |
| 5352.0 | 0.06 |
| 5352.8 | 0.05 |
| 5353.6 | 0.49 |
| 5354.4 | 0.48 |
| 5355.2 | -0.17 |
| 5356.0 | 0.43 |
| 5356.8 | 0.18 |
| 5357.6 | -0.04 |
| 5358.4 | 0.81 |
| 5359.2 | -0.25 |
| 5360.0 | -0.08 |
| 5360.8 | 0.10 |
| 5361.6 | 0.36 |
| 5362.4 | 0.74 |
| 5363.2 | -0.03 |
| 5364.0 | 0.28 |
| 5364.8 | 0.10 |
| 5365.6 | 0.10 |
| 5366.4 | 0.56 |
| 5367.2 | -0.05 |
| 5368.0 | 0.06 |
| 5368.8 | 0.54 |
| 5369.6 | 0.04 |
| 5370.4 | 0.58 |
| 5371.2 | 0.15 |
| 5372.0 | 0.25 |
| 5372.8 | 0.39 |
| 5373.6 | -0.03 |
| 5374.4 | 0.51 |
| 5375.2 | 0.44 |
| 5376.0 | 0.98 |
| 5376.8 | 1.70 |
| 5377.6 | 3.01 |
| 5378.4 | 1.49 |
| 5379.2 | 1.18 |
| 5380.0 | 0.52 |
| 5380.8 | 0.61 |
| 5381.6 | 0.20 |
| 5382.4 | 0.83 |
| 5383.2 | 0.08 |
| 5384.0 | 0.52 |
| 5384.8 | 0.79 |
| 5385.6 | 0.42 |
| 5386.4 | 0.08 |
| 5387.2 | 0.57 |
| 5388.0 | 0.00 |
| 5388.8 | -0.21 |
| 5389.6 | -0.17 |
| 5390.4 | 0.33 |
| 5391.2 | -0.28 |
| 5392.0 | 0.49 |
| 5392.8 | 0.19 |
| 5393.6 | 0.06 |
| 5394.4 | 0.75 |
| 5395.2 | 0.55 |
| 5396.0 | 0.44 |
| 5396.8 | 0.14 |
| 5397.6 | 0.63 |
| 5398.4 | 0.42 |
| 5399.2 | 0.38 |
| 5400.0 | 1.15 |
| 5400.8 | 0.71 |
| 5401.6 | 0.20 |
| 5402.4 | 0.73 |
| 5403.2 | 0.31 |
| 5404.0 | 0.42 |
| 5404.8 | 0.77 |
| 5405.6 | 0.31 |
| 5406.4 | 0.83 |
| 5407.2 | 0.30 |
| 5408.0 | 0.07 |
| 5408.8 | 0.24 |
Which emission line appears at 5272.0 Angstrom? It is Hbeta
